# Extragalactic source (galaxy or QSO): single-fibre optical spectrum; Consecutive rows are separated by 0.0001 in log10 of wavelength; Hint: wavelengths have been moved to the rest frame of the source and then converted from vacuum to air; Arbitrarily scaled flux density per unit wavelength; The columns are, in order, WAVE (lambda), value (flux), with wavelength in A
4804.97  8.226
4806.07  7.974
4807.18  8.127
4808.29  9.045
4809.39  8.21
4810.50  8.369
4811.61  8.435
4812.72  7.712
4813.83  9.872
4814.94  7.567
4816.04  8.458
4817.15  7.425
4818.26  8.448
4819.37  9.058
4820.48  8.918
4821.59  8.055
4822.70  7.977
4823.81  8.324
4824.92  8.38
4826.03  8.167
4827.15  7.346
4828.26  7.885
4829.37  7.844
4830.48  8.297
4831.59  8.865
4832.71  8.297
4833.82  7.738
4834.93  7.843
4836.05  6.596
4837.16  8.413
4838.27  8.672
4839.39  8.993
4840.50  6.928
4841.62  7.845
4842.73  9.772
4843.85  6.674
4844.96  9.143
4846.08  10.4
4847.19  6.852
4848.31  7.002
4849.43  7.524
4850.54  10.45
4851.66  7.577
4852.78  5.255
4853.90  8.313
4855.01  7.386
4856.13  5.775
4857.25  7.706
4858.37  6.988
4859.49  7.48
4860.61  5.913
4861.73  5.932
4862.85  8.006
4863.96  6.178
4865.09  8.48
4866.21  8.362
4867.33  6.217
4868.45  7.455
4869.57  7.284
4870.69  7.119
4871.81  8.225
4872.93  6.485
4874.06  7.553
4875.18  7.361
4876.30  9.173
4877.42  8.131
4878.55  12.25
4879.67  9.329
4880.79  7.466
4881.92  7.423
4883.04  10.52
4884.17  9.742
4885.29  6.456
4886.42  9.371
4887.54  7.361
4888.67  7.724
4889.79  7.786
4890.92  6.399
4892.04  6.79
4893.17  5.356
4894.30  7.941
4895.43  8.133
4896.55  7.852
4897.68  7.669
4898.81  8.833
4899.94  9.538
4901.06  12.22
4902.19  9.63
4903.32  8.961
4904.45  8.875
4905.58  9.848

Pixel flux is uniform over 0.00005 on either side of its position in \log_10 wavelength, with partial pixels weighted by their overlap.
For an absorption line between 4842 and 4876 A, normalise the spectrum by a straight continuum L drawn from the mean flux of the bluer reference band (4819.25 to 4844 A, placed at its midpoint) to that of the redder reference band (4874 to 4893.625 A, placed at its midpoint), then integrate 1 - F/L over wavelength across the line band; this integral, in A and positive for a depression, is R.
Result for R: 2.6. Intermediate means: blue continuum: 8.13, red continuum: 8.15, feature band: 7.51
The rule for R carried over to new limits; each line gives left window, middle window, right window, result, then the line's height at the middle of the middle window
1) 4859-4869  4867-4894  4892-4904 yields -0.4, 7.8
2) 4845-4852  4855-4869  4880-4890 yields 2.1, 8.33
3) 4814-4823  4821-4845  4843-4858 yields -0.1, 8.05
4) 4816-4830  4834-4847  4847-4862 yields -1.1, 7.62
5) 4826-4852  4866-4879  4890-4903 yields 0.4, 8.18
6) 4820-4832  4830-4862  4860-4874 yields -0.3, 7.68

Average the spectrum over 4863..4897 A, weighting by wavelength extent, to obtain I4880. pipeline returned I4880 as 7.87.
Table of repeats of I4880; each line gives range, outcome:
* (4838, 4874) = 7.56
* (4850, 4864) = 7.18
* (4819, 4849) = 8.15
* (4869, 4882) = 8.18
